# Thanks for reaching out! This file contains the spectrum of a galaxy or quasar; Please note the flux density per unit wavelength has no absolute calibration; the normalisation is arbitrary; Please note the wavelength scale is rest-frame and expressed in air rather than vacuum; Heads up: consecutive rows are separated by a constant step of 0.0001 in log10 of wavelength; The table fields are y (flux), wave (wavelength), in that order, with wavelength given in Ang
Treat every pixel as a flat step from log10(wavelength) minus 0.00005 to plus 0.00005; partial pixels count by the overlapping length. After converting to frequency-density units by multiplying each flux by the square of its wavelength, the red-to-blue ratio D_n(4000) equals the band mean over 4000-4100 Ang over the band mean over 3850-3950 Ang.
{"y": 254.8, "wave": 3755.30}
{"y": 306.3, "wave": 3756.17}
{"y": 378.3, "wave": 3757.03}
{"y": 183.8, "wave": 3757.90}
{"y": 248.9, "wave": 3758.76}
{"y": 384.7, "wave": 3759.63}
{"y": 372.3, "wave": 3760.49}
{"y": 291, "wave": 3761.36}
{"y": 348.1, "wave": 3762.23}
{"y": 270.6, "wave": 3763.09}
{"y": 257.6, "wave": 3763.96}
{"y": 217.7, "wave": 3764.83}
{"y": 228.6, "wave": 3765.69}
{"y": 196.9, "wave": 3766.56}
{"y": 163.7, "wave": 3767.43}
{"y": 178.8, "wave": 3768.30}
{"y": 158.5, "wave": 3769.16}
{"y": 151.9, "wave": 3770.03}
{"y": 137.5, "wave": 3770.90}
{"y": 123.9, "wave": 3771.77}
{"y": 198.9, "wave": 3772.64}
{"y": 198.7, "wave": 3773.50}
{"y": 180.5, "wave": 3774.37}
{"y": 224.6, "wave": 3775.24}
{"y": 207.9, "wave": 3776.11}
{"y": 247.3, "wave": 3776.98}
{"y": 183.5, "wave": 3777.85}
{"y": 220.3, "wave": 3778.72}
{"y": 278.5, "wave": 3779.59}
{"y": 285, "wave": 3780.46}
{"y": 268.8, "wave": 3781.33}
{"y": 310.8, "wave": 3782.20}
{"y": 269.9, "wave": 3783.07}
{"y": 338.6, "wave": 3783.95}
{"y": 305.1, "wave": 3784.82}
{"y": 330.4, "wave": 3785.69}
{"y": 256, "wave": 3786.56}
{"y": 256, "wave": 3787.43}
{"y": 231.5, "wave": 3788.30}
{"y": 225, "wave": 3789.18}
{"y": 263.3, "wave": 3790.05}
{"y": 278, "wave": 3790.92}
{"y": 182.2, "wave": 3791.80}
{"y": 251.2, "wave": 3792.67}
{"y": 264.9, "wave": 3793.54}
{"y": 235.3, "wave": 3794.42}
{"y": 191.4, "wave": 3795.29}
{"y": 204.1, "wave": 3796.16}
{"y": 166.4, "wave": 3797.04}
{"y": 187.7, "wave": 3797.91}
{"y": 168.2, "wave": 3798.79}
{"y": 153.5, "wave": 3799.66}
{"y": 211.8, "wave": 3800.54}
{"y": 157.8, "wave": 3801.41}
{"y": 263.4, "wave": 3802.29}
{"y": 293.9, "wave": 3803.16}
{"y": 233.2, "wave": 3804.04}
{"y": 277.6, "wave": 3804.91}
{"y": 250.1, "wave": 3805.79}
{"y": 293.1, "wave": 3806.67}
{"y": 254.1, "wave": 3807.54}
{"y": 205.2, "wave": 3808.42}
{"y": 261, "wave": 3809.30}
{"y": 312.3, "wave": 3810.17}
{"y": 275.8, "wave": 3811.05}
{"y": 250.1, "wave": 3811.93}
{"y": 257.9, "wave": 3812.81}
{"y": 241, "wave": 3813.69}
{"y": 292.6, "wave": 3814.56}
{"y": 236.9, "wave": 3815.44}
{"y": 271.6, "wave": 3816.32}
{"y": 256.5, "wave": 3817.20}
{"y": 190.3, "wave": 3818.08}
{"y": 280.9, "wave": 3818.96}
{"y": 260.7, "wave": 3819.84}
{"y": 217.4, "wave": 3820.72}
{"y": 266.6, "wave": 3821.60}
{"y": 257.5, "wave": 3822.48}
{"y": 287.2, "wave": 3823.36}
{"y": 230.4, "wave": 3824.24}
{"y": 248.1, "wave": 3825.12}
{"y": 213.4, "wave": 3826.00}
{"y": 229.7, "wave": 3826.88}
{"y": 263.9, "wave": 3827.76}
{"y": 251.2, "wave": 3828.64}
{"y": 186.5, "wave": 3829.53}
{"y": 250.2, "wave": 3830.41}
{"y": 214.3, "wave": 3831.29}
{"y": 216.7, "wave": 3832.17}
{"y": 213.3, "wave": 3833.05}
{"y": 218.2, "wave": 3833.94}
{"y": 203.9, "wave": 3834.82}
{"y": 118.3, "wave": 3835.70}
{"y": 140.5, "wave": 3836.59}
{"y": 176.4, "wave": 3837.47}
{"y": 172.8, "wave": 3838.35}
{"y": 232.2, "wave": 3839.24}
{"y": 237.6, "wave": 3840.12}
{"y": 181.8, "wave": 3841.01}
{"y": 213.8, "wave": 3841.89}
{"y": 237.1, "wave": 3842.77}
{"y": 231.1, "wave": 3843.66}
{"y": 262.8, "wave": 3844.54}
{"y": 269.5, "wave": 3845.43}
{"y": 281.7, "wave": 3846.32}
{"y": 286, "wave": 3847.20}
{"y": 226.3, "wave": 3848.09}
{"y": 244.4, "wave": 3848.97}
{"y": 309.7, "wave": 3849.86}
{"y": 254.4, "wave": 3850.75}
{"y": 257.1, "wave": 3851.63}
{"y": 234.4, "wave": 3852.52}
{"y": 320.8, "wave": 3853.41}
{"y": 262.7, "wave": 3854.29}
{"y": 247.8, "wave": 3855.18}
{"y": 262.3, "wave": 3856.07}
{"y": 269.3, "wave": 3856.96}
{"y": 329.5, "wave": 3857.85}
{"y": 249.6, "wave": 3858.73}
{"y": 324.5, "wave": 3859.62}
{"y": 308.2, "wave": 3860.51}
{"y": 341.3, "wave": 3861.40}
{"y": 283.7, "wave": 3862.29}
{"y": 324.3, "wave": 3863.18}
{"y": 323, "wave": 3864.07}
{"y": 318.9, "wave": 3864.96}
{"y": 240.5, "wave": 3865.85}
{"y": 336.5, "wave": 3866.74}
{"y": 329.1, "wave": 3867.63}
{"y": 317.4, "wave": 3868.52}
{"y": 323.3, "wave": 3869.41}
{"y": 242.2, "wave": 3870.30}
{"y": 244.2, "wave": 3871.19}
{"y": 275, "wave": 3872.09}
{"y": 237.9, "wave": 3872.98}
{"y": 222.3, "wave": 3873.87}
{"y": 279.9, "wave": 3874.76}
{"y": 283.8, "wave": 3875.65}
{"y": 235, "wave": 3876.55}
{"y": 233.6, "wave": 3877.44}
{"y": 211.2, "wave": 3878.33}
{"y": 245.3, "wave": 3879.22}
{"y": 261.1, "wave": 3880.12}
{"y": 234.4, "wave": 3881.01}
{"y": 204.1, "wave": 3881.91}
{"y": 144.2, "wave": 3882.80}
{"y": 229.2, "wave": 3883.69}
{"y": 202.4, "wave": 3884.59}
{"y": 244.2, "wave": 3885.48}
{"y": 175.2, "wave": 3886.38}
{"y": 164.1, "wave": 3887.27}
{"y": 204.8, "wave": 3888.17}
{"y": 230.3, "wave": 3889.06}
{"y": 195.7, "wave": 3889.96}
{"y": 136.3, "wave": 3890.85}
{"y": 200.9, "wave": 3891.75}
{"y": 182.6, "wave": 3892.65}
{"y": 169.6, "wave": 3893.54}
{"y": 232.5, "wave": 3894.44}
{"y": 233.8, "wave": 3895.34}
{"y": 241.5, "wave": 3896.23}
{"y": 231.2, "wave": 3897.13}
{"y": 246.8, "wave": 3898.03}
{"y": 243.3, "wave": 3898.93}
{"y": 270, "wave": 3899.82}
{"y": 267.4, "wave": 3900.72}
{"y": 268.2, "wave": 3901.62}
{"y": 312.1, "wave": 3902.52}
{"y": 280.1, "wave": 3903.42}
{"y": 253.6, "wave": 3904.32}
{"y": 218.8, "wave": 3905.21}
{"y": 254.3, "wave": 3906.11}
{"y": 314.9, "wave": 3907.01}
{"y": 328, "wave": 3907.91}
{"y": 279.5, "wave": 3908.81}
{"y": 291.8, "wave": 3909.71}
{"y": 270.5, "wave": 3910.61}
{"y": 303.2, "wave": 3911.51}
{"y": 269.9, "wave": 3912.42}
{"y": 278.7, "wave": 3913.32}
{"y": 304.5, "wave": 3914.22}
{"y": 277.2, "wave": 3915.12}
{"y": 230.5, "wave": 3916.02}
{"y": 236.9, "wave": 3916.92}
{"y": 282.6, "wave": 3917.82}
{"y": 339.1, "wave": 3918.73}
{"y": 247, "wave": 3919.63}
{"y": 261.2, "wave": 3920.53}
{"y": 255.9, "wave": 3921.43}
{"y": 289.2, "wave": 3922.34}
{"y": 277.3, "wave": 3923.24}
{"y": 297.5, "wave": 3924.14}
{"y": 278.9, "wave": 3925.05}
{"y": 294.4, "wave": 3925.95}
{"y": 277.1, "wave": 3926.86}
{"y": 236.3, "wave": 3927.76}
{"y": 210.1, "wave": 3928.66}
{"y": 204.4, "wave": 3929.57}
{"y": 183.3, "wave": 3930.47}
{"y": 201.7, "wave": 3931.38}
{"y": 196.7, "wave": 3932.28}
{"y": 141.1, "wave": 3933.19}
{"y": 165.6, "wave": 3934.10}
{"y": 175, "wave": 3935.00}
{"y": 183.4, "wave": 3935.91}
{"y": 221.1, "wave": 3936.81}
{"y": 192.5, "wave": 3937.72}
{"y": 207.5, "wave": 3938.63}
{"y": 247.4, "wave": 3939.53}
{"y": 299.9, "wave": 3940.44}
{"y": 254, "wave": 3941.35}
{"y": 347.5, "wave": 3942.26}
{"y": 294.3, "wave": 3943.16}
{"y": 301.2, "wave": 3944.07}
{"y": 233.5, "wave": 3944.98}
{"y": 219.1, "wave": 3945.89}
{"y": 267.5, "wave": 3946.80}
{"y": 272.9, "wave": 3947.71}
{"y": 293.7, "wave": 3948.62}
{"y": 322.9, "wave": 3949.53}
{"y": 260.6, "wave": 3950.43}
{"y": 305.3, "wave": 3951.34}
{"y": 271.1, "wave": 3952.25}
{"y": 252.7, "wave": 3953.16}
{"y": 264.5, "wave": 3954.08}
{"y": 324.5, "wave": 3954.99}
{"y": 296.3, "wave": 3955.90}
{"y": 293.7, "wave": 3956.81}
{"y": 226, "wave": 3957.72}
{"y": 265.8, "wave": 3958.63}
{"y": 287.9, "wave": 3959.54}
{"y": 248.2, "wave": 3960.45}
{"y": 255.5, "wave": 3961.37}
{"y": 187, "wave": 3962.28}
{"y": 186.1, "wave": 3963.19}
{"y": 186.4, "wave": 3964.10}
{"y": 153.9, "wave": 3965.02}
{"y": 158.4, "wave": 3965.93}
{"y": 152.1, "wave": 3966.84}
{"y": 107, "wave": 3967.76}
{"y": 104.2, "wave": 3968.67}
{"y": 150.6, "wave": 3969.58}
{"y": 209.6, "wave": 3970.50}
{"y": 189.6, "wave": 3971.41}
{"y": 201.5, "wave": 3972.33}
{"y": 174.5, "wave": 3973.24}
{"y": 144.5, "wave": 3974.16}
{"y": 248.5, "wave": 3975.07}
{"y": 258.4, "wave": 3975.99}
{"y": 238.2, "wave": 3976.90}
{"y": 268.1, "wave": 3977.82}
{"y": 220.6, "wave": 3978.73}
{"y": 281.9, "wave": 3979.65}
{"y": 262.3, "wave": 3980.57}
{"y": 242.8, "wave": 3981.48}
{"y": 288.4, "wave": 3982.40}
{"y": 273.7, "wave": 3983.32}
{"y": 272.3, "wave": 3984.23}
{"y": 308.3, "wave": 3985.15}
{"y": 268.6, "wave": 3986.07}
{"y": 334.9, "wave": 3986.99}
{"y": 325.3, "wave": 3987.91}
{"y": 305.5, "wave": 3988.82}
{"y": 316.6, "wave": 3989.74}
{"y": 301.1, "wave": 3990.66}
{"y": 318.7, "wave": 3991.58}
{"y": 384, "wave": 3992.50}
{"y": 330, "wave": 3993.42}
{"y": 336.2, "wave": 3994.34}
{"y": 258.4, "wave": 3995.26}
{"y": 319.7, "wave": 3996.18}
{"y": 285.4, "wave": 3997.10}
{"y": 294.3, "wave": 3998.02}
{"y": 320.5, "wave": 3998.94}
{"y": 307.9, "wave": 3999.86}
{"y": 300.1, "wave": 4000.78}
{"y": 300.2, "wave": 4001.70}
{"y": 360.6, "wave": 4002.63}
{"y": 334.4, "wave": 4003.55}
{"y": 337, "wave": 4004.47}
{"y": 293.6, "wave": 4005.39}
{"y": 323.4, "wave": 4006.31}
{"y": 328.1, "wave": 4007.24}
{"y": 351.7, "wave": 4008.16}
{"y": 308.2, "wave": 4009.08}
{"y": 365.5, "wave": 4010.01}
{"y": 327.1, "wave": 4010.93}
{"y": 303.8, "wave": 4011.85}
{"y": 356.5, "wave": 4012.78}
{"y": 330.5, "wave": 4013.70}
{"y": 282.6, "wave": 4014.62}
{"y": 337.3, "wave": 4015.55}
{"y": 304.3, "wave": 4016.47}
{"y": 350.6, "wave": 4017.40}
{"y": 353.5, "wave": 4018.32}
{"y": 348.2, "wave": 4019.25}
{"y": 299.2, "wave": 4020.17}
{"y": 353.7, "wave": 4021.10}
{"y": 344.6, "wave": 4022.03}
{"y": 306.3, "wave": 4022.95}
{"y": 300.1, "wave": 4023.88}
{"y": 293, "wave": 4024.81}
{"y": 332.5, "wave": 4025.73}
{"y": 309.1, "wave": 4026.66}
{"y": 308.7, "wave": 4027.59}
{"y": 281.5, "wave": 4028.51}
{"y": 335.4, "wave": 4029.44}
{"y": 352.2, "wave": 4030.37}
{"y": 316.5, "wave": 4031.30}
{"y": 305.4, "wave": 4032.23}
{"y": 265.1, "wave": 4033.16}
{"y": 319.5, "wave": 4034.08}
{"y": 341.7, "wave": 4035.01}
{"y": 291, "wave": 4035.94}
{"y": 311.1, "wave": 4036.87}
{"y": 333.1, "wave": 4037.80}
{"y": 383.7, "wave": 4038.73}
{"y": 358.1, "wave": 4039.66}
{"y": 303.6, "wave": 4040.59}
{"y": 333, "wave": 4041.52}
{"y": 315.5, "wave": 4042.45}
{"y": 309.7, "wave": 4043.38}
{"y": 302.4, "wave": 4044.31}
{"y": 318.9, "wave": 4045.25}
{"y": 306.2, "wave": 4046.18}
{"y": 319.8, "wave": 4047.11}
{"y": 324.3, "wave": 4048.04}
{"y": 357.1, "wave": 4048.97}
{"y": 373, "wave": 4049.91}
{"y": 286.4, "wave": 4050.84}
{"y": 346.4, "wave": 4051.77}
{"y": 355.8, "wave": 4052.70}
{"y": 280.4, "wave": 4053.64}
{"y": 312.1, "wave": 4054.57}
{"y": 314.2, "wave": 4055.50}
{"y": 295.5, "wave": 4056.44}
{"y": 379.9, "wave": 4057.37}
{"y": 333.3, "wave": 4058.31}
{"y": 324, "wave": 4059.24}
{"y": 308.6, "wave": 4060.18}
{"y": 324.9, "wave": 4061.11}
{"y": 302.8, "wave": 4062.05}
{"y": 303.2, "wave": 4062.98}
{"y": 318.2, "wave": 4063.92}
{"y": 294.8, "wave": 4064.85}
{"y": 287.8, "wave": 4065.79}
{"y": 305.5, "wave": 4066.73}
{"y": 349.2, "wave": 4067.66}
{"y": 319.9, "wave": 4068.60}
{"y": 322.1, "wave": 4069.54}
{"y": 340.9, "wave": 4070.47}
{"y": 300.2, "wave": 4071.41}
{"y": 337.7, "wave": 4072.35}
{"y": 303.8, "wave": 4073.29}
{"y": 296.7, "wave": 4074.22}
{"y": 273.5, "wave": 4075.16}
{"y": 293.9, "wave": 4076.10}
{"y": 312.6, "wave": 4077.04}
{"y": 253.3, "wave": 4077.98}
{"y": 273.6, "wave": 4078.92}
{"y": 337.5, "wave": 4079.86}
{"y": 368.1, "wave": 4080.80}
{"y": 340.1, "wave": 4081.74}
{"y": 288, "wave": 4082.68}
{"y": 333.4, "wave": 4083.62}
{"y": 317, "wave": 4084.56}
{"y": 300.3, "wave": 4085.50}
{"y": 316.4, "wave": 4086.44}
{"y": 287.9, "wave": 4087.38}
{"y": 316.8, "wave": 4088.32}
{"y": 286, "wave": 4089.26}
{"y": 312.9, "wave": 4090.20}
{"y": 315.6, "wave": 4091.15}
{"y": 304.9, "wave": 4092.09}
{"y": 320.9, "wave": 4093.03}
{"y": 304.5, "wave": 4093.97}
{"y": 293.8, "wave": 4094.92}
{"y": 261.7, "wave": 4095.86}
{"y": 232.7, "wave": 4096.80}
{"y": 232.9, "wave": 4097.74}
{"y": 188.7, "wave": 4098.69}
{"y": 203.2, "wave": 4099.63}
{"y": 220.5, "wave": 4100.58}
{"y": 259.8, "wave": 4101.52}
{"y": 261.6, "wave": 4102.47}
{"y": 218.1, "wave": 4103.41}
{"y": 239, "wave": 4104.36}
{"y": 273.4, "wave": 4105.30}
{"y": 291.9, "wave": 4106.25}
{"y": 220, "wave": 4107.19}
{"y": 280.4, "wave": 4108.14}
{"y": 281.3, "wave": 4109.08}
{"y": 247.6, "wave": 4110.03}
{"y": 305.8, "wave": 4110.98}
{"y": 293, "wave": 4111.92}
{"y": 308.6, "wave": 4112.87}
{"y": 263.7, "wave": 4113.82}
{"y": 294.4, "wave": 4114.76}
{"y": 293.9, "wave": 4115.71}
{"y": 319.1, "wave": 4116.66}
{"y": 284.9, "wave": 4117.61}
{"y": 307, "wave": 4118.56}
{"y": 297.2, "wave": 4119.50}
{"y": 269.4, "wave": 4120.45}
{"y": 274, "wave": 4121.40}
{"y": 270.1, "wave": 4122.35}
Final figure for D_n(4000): 1.33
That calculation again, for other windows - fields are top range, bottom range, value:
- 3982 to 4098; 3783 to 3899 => 1.43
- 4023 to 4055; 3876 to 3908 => 1.50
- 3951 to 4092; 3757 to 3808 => 1.41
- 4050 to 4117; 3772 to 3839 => 1.44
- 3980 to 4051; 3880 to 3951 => 1.36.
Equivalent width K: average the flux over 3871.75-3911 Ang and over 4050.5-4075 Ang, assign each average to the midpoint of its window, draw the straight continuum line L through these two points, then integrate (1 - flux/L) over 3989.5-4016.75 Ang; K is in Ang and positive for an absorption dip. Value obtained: -3.0 Ang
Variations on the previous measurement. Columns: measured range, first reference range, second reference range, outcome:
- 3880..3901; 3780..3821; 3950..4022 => 3.9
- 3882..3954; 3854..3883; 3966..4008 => 6.6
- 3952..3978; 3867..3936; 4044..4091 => 5.3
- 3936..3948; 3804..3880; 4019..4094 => 1.2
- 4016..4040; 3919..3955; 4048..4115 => -3.7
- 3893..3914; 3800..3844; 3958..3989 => -3.0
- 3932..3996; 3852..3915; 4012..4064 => 9.5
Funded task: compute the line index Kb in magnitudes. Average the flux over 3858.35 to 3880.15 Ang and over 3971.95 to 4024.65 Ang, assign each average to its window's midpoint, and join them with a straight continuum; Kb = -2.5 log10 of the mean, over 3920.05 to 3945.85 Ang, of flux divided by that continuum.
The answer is 0.21 mag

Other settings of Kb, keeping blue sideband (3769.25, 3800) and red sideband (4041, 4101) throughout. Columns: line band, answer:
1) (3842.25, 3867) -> -0.13 mag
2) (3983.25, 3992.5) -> -0.09 mag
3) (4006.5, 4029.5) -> -0.12 mag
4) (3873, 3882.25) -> 0.05 mag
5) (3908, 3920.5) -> -0.06 mag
